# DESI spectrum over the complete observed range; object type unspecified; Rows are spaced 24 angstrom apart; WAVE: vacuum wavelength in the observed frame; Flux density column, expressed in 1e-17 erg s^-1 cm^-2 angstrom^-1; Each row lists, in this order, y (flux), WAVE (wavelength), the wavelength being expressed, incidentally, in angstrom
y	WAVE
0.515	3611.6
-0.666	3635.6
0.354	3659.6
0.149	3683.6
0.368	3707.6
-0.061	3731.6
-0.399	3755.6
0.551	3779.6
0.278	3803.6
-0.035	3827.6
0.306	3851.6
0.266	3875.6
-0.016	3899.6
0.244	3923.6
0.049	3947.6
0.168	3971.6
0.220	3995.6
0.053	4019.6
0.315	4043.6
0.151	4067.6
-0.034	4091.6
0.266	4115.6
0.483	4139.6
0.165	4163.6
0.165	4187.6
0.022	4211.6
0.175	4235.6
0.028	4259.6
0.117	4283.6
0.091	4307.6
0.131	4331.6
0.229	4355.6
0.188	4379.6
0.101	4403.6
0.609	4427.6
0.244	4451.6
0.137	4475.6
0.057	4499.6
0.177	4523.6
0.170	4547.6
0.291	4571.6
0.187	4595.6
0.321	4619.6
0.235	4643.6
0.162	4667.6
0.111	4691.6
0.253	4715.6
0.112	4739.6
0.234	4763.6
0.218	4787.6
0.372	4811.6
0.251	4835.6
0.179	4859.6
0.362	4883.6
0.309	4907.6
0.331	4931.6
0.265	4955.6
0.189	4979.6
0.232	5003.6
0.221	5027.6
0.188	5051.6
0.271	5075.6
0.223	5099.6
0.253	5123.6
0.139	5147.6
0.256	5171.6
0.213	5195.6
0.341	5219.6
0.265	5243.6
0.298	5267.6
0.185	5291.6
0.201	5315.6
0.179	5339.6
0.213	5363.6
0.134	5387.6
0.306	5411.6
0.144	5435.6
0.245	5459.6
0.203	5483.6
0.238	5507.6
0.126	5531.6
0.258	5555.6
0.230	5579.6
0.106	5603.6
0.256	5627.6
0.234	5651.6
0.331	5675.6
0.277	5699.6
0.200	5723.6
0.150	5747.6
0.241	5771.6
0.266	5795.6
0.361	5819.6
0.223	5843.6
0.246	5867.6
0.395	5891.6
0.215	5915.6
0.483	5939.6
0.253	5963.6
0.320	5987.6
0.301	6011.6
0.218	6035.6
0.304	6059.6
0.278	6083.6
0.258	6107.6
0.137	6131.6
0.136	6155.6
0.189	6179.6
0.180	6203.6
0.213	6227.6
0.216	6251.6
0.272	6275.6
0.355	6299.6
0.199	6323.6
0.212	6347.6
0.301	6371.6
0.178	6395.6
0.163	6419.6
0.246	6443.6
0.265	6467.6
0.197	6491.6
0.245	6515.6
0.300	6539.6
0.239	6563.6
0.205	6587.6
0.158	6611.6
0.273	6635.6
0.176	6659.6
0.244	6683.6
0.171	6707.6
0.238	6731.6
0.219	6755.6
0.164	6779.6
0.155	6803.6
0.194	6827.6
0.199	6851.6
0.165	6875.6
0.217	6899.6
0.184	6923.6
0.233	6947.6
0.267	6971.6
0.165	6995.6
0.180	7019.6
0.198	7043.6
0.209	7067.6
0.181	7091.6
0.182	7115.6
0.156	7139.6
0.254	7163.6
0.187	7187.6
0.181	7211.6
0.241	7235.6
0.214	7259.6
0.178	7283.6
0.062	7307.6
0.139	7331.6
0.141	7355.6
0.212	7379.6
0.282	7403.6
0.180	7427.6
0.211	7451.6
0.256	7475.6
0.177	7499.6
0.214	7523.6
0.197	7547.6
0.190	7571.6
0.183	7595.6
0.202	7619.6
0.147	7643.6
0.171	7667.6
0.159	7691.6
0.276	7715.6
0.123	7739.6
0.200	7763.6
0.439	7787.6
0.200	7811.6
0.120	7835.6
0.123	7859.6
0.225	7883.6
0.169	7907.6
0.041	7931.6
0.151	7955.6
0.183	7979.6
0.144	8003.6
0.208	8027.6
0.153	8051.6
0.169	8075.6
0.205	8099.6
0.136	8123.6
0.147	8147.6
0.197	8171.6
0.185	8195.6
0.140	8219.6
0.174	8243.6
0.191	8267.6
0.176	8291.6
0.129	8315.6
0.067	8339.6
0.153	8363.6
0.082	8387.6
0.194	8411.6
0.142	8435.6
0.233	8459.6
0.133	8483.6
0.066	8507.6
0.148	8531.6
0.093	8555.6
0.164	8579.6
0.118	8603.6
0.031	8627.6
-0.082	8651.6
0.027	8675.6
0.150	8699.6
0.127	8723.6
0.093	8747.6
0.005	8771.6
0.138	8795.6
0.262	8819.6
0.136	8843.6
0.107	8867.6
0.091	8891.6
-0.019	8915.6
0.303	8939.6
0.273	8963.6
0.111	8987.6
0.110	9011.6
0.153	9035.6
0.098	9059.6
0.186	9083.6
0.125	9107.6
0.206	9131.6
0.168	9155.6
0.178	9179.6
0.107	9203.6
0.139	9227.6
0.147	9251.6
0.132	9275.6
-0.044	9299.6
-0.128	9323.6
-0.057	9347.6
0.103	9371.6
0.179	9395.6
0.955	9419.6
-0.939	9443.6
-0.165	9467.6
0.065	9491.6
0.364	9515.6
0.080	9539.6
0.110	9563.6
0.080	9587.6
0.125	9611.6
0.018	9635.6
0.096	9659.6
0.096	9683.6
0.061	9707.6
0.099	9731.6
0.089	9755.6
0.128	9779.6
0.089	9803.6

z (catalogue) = 0.186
